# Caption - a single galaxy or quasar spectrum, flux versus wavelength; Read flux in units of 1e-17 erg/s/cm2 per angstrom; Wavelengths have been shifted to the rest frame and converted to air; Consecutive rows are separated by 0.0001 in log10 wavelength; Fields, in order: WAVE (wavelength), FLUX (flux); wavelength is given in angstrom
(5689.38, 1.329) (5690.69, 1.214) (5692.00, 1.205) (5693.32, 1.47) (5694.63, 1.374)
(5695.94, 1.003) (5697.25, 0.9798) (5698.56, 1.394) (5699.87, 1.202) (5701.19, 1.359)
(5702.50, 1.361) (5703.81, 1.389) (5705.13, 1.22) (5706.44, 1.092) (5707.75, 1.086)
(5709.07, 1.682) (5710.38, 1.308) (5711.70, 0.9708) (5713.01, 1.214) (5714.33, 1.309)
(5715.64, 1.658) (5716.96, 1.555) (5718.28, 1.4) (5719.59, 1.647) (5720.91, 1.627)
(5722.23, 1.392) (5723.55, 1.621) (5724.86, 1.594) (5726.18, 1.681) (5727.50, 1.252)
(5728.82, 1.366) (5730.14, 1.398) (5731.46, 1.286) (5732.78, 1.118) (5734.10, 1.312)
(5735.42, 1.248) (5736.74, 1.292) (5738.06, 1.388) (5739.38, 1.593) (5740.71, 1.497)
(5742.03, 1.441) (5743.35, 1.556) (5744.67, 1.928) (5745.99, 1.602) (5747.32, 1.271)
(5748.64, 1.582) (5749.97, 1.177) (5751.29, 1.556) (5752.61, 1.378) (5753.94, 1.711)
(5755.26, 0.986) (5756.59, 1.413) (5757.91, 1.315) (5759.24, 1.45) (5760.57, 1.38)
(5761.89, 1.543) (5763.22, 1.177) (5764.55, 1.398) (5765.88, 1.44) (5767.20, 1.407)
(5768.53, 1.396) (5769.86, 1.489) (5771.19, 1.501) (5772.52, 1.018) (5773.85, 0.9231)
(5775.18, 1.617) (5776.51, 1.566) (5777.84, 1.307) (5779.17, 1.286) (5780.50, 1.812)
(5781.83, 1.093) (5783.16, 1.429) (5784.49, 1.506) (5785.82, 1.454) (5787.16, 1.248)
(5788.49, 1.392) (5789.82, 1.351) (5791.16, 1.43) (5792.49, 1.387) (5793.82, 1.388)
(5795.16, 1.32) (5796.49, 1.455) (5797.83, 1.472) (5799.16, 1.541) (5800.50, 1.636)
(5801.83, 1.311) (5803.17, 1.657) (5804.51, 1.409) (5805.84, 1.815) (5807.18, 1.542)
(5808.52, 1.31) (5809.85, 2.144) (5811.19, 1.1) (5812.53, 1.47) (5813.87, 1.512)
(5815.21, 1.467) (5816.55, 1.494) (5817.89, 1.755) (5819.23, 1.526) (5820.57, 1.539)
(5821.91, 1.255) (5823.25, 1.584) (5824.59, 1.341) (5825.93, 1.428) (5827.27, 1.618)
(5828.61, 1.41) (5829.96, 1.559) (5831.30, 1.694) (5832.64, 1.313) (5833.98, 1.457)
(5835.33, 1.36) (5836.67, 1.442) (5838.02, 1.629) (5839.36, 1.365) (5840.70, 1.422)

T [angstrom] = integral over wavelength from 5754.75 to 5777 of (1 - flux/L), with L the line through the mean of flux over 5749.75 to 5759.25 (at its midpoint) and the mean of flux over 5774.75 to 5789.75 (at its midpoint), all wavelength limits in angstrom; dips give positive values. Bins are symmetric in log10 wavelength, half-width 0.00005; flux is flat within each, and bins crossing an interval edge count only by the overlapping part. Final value 0.7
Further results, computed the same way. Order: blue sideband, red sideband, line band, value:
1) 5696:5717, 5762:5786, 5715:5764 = -4.1 angstrom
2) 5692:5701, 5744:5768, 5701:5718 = -0.6 angstrom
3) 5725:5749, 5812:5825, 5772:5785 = 1.0 angstrom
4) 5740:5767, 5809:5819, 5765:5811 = 2.1 angstrom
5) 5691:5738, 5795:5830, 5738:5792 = 0.5 angstrom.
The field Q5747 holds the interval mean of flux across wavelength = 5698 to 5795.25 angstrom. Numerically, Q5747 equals 1.39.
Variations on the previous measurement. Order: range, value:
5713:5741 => 1.43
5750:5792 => 1.38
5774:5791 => 1.41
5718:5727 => 1.57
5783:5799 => 1.41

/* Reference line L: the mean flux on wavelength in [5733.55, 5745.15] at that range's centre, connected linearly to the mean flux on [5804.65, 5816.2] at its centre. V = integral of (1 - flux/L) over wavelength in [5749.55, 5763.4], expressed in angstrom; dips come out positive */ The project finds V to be 1.0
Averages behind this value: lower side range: 1.47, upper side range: 1.54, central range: 1.38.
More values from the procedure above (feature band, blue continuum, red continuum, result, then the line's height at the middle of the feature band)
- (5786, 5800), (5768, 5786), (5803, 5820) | 0.6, 1.46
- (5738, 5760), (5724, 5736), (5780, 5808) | -1.1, 1.39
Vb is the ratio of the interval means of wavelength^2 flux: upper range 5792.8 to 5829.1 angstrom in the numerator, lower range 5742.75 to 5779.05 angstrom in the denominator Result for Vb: 1.1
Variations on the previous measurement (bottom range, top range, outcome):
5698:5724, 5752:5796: 1.03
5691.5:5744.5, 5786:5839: 1.12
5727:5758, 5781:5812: 1.05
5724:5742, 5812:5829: 1.11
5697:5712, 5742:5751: 1.21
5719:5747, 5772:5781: 0.94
